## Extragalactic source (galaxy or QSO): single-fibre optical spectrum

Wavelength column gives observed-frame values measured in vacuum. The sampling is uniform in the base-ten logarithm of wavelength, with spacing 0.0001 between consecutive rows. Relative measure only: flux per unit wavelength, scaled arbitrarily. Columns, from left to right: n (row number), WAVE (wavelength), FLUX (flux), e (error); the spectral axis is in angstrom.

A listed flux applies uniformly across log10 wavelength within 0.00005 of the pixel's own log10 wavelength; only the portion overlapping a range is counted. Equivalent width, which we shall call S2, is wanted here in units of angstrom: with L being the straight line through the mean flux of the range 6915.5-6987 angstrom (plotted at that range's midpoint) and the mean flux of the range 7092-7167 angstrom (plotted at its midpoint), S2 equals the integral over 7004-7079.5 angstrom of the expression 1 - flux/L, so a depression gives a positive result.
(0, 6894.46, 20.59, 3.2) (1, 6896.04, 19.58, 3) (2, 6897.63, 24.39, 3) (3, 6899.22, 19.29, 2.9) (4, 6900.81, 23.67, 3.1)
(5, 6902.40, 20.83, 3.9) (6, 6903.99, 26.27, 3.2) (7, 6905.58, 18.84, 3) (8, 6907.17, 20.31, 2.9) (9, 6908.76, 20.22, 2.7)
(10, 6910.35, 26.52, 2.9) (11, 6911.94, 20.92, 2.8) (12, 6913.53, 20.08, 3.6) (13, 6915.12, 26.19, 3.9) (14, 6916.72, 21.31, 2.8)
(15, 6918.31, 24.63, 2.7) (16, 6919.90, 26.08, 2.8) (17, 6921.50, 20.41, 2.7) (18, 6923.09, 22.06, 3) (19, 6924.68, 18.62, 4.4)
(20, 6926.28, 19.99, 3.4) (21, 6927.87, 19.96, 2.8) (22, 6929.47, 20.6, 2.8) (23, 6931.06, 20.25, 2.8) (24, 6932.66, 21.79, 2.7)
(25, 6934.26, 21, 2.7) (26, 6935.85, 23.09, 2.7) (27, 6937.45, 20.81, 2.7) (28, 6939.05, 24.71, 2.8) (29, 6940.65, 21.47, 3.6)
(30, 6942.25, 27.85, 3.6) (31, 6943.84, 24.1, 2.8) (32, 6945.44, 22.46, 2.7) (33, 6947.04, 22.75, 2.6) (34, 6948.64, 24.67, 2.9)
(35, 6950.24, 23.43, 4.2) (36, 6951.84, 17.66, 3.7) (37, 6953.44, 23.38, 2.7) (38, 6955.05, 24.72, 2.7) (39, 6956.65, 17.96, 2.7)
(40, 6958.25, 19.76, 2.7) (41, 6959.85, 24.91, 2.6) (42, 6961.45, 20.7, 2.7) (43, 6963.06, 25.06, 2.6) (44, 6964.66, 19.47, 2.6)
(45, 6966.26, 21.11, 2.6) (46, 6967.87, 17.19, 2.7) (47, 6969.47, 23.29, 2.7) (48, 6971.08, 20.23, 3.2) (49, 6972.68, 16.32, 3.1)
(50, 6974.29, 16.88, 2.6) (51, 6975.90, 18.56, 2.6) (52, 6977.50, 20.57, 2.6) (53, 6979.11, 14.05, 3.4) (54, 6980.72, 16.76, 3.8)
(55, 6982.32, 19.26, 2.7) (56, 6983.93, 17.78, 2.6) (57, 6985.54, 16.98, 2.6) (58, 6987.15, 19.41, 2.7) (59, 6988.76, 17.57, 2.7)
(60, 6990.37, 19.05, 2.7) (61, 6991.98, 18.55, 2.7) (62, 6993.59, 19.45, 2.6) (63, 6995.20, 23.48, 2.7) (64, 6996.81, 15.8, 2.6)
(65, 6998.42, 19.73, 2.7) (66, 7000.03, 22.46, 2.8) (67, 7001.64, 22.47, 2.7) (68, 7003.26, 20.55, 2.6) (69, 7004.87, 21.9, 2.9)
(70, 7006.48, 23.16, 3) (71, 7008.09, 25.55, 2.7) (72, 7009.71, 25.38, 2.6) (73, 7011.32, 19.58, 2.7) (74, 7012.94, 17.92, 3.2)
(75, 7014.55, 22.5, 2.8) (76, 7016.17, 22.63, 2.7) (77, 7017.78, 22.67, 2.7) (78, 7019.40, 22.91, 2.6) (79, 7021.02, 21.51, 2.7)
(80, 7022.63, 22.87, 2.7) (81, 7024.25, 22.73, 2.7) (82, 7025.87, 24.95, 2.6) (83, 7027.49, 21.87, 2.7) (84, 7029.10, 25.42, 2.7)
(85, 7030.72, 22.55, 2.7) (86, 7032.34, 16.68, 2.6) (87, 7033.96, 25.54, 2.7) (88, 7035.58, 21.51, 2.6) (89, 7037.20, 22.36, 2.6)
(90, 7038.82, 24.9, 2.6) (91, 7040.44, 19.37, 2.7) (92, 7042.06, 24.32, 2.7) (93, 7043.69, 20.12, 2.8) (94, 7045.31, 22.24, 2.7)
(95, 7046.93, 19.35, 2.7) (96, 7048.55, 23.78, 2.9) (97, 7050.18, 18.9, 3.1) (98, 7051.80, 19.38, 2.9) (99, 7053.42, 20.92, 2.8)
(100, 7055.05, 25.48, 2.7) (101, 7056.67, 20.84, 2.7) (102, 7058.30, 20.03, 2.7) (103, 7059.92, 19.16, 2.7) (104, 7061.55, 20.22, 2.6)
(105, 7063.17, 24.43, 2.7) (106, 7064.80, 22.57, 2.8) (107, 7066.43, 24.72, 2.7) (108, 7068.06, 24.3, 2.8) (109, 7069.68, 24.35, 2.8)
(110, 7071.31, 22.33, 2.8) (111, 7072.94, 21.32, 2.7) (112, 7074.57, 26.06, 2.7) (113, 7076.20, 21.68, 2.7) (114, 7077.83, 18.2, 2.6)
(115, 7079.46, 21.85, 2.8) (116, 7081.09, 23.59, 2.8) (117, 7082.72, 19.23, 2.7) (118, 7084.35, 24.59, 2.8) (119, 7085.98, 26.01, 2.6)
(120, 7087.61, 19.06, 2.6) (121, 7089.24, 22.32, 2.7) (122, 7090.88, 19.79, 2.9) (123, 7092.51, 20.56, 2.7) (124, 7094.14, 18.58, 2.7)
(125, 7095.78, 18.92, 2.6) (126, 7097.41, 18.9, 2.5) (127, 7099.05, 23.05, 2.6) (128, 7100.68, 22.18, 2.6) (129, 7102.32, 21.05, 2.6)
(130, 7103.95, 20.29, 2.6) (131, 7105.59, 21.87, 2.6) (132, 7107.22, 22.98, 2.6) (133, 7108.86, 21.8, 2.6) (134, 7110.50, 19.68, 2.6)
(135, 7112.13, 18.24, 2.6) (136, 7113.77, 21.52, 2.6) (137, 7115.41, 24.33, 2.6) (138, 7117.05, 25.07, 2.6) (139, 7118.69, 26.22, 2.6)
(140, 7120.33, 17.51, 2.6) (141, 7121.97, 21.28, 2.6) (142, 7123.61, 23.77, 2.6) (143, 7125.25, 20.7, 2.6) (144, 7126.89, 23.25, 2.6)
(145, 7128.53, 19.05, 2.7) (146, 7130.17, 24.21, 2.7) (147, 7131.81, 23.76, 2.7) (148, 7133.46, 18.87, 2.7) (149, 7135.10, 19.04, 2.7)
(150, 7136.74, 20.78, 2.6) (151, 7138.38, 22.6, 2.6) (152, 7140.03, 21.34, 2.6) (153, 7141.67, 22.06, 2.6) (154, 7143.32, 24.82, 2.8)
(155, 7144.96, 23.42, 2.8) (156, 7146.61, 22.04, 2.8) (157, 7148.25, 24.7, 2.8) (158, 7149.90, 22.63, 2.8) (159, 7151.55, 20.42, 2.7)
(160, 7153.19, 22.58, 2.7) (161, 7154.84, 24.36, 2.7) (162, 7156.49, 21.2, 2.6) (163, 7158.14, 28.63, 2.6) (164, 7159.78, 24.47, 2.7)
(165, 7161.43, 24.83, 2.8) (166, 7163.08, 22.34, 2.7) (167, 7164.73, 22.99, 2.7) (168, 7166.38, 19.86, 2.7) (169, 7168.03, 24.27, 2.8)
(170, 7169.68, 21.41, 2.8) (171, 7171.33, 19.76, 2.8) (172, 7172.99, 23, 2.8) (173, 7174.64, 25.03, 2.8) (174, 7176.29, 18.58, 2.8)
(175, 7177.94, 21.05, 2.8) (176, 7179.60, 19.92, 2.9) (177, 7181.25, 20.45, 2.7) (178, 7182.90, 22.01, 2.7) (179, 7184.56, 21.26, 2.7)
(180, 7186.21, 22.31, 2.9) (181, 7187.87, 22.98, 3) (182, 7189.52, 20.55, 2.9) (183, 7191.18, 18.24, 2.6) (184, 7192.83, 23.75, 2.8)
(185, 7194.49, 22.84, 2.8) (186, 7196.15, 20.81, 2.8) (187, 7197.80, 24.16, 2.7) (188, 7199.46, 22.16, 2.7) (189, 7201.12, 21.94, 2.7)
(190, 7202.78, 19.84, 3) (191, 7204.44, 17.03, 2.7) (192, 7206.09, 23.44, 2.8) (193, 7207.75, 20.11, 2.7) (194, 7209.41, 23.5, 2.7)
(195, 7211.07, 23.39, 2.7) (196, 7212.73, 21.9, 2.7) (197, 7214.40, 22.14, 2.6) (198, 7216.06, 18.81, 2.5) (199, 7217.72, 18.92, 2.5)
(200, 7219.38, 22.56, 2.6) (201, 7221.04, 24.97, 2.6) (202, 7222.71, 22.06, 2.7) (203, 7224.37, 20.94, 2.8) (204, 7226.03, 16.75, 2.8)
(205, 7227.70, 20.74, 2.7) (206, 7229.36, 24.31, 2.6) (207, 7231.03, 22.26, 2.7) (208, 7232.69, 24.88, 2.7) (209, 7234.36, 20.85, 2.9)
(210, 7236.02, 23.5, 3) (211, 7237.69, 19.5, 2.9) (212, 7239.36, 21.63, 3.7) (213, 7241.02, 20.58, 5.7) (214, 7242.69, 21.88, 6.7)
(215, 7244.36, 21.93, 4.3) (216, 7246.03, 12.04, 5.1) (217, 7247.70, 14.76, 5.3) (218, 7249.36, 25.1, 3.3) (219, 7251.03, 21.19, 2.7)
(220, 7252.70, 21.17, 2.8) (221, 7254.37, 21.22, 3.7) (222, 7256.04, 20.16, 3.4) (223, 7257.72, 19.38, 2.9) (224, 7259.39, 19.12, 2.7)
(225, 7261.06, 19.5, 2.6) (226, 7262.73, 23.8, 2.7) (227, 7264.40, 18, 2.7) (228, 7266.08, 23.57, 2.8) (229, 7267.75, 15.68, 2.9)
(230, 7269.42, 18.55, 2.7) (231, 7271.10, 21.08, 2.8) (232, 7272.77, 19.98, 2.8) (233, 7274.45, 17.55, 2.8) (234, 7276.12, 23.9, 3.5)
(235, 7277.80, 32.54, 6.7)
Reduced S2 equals -2.3 angstrom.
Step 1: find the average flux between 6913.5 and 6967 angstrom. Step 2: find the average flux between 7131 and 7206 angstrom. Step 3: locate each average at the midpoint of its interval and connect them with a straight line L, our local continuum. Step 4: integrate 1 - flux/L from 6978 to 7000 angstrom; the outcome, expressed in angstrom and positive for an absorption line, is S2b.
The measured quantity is 3.6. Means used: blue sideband 22.2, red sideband 22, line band 18.5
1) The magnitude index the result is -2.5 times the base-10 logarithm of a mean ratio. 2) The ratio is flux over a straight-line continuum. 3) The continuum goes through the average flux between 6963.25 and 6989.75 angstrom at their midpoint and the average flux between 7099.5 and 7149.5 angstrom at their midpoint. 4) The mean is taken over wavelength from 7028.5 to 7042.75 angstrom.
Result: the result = -0.13 mag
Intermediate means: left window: 18.6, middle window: 22.5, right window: 22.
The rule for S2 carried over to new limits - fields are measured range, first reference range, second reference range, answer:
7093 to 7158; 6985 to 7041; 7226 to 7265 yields -2.23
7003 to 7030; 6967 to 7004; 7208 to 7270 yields -4.83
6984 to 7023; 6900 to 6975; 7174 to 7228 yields 1.38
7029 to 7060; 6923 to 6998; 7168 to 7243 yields -1.10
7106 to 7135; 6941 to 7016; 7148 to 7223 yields -0.28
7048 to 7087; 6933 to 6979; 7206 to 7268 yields -1.75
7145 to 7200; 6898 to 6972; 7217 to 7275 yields -3.65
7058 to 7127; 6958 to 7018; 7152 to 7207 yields -1.92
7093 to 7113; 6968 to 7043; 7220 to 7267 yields 0.23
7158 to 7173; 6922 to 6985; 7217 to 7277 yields -1.58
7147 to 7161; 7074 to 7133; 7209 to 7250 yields -1.40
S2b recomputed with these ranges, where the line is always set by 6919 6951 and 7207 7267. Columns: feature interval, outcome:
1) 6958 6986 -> 3.48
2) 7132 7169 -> -2.20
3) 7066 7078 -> -0.74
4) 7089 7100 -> 0.72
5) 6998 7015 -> 0.03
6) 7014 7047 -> -0.74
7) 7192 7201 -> -0.63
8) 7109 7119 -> -0.34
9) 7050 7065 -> 0.38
